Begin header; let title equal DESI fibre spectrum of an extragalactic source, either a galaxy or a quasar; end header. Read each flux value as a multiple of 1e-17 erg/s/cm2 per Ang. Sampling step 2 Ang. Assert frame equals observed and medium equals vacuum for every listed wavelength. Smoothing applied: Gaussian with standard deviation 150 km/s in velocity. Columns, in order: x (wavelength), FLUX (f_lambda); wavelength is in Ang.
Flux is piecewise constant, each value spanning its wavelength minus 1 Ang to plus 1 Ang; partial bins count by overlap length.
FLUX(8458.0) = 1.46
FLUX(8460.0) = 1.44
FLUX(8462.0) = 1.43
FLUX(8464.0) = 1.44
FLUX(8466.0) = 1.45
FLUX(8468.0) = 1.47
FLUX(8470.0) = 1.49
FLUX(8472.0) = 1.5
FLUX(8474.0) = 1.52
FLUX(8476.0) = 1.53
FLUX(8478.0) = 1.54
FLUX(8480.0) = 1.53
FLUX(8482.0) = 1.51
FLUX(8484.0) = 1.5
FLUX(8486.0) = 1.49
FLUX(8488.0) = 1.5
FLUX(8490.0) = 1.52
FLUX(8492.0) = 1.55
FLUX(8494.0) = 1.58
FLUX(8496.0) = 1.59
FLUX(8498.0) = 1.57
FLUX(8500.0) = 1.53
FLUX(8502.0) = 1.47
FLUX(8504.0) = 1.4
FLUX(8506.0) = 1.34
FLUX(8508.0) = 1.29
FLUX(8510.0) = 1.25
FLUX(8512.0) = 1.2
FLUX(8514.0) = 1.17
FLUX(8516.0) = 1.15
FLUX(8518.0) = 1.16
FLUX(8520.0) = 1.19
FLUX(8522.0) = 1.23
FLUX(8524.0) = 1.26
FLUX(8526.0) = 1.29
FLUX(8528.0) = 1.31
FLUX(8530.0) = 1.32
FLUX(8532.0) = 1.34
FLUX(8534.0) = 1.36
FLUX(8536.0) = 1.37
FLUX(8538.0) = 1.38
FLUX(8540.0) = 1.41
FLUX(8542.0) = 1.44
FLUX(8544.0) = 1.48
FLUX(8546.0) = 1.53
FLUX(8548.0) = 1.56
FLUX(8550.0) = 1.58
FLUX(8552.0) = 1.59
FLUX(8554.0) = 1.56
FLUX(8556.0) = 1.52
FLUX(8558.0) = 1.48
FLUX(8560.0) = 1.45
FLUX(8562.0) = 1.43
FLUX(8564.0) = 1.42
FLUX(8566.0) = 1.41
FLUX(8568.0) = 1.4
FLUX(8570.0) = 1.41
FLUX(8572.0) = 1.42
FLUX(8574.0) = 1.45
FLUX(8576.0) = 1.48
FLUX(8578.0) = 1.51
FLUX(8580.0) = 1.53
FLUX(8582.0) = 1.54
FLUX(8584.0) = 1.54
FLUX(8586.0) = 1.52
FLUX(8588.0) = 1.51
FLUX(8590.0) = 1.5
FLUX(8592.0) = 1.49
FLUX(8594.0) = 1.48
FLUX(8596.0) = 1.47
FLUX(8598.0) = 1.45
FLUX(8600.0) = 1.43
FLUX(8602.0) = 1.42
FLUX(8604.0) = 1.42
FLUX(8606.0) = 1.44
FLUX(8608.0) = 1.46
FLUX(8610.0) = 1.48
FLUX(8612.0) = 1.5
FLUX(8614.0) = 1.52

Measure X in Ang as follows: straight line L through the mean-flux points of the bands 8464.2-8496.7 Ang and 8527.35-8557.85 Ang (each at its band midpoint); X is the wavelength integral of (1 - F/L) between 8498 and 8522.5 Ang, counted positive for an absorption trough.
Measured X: 3.1 Ang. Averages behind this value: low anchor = 1.51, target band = 1.29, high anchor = 1.45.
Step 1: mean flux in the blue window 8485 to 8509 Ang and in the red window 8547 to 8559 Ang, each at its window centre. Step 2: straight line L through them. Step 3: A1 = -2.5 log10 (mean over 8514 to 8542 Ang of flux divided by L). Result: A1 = 0.18 mag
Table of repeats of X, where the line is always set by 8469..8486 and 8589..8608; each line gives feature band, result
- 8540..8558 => -0.5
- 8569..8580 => 0.0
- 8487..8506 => -0.1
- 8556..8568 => 0.3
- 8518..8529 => 1.8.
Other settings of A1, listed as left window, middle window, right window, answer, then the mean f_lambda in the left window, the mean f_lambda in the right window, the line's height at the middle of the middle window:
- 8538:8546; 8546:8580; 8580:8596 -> -0.01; 1.45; 1.51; 1.48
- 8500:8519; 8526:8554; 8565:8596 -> -0.05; 1.28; 1.48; 1.37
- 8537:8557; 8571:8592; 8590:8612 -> -0.02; 1.5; 1.46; 1.48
